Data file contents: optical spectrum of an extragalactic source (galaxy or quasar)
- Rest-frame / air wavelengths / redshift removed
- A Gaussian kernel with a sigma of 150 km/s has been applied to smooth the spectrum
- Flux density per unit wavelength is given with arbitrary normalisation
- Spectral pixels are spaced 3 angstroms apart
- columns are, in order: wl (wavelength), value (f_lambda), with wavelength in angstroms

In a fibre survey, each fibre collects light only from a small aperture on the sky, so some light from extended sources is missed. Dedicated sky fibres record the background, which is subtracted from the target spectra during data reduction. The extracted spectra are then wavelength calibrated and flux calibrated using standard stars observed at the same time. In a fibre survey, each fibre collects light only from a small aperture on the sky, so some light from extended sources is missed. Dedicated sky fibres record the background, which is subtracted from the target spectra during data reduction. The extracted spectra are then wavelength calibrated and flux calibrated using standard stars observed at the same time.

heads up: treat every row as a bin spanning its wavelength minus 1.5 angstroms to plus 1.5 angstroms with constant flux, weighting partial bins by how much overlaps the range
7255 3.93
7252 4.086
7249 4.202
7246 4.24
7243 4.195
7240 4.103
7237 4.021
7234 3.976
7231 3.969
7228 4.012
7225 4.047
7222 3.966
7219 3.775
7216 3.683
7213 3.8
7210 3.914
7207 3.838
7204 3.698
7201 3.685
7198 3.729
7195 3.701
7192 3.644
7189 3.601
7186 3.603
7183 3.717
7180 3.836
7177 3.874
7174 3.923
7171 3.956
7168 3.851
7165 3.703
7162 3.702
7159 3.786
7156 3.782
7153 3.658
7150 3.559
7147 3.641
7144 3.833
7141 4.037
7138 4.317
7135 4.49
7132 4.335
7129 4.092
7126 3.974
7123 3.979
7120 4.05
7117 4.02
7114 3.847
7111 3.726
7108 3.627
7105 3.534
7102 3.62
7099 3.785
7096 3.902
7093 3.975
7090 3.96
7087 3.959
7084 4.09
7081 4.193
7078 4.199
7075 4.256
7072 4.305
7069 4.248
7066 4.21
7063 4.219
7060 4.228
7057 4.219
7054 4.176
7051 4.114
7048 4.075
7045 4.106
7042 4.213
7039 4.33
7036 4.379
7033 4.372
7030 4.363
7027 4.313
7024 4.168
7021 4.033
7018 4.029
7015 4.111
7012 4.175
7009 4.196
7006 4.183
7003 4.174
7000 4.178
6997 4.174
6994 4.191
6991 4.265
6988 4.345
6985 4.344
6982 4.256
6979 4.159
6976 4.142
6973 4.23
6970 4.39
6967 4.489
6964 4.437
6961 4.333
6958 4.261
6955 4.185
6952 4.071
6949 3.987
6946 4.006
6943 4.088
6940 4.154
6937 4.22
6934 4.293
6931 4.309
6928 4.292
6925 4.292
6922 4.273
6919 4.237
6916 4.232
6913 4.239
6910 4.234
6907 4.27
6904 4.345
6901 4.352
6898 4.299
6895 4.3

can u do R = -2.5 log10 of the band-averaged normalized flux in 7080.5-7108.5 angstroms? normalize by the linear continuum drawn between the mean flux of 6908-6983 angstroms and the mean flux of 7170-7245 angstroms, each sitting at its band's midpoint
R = 0.043 mag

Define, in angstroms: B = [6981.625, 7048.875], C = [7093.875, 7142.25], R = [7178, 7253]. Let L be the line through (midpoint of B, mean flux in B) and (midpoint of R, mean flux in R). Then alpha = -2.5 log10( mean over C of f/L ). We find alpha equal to 0.023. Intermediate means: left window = 4.22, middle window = 3.96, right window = 3.88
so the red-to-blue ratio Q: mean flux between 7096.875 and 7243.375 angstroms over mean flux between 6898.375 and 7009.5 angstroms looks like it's 0.91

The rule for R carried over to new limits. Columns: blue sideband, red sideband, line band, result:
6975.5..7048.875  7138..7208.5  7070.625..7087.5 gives -0.040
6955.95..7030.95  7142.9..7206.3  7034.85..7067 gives -0.033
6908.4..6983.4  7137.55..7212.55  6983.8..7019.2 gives -0.020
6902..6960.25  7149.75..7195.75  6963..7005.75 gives -0.040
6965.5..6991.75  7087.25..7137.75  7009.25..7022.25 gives 0.025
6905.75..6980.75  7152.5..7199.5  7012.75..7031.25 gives -0.025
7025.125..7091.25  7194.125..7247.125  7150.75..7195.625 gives 0.068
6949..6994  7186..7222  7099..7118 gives 0.065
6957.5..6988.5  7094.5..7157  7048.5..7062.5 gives -0.025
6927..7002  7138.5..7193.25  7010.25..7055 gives -0.032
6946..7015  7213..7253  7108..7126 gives 0.056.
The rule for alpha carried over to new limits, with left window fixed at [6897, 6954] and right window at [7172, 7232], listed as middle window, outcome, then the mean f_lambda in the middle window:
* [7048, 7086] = -0.05 mag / 4.2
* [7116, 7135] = -0.05 mag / 4.11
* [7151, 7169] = 0.04 mag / 3.74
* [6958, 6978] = -0.04 mag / 4.33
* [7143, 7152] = 0.06 mag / 3.67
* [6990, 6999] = -0.02 mag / 4.21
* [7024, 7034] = -0.07 mag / 4.32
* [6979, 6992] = -0.04 mag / 4.29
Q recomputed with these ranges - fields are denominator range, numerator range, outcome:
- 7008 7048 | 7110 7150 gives 0.95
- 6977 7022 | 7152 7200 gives 0.90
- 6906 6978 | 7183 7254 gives 0.92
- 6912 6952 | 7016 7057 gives 1.00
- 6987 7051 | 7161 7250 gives 0.92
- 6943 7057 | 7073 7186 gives 0.93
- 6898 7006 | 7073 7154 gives 0.93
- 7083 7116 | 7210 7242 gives 1.03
